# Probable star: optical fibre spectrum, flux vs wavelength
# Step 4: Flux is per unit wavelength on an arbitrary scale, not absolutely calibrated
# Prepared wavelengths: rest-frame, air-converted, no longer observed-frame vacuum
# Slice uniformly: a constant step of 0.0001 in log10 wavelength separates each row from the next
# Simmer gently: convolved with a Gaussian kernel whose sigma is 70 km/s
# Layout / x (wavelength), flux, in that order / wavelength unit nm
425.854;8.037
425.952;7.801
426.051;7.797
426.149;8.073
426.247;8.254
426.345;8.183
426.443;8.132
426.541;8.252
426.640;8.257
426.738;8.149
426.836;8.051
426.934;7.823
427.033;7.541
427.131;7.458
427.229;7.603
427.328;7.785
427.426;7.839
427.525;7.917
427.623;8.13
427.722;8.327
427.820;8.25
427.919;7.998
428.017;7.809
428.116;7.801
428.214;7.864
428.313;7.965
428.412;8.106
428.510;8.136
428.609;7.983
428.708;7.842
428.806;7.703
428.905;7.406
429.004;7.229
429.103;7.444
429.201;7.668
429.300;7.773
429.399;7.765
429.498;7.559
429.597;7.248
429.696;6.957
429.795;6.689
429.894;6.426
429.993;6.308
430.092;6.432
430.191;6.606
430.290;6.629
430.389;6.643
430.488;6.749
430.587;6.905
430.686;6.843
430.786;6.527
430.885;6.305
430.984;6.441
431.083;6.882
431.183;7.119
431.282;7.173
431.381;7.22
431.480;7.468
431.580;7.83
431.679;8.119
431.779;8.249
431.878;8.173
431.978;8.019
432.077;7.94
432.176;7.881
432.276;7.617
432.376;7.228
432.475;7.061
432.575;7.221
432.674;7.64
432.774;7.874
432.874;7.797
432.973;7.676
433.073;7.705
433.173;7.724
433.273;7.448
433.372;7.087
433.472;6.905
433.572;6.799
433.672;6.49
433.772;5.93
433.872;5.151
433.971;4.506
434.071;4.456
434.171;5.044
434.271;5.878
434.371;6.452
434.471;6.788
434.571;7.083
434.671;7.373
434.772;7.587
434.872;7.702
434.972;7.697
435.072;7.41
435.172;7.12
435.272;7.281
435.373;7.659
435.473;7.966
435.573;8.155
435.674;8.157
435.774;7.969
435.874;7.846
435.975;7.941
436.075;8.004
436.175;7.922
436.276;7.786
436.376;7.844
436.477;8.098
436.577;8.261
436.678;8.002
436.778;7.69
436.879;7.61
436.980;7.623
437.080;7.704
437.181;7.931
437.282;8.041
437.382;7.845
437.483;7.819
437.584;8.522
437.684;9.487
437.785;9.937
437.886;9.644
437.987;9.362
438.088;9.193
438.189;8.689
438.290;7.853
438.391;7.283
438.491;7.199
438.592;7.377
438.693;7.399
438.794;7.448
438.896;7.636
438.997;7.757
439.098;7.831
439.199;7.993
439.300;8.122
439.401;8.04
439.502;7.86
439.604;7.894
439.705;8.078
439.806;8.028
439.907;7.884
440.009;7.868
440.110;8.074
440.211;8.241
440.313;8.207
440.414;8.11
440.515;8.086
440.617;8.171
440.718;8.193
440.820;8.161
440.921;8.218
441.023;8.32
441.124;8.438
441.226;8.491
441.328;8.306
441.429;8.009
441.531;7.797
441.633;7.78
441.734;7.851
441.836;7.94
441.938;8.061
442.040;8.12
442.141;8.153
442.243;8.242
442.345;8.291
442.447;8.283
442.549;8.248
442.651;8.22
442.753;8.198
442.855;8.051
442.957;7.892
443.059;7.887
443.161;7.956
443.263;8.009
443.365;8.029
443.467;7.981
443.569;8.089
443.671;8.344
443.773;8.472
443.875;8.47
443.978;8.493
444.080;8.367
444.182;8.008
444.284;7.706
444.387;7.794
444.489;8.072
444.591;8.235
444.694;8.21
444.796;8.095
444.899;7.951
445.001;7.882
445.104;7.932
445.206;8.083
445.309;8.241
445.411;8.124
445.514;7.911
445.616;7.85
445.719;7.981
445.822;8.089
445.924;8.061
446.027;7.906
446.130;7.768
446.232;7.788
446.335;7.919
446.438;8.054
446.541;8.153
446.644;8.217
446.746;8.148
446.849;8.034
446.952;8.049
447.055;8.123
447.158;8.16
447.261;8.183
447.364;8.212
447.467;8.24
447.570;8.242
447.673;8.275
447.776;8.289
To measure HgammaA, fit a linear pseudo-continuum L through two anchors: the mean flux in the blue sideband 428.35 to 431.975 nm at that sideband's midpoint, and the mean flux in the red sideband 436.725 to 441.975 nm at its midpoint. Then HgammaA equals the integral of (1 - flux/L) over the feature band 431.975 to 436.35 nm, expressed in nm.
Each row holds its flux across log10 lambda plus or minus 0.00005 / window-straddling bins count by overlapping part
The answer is 0.24 nm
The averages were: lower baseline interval 7.25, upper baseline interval 8.1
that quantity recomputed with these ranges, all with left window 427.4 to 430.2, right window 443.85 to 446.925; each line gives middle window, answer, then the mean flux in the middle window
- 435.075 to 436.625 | -0.016 nm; 7.85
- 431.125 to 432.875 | 0.005 nm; 7.64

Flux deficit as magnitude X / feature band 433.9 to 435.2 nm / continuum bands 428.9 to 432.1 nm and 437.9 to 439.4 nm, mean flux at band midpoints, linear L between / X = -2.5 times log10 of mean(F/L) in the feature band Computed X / 0.16 mag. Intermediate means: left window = 7.16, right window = 7.98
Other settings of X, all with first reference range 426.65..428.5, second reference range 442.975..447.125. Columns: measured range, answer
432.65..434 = 0.152 mag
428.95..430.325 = 0.128 mag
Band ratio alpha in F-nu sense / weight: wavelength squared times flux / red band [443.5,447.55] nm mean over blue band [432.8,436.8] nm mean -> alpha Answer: 1.2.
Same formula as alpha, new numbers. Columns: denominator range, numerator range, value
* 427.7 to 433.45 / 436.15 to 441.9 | 1.13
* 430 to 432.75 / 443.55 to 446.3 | 1.19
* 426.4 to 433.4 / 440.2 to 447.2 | 1.15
